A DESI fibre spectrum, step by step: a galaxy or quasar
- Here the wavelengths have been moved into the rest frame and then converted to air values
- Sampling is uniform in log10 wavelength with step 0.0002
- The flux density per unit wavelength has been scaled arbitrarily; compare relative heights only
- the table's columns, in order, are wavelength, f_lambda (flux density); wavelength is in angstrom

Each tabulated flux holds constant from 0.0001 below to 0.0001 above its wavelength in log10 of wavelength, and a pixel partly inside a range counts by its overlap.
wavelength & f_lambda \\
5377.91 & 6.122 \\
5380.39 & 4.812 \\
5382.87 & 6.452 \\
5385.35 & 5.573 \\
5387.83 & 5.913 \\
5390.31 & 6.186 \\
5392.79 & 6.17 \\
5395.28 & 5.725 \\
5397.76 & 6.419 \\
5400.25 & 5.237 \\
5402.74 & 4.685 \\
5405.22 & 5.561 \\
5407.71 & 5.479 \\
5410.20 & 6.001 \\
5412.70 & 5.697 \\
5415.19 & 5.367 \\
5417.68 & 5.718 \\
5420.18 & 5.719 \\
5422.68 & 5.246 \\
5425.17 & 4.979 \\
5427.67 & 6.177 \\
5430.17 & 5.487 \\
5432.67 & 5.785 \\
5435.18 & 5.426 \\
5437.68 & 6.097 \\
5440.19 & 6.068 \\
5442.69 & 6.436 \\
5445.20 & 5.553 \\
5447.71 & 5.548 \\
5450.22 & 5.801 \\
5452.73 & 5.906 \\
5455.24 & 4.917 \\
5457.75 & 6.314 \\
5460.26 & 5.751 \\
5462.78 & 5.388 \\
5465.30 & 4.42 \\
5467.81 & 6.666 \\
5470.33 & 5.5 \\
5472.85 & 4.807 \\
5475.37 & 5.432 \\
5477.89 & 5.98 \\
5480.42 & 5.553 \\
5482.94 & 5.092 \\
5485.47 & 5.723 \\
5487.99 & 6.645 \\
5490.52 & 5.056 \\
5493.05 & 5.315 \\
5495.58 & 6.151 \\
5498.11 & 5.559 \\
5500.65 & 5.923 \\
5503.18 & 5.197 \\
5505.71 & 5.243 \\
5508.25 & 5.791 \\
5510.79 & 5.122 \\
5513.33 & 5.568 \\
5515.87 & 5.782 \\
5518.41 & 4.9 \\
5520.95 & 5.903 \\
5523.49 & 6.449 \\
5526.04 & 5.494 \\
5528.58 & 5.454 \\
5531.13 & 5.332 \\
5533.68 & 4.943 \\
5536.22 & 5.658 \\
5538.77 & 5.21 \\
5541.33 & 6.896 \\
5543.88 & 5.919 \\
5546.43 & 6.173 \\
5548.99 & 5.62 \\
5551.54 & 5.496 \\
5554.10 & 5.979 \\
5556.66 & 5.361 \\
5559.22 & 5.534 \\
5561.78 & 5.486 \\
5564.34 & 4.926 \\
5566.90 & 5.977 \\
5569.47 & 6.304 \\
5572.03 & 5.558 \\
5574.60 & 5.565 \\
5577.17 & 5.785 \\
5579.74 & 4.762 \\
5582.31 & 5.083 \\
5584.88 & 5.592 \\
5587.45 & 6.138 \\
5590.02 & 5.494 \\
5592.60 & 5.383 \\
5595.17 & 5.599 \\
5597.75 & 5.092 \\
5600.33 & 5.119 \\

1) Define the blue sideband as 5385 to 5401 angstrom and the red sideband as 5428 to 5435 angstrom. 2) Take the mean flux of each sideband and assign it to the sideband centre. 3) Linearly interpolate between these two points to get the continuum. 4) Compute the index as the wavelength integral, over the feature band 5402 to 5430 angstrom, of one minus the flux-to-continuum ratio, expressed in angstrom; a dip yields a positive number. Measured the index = 1.2 angstrom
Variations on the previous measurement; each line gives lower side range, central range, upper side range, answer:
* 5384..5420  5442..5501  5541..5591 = 0.5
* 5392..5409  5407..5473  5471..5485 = -1.9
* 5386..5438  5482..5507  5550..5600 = 0.0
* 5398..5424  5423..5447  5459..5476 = -1.2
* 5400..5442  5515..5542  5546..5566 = -0.2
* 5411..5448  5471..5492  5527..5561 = 0.5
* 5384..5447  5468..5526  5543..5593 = 0.6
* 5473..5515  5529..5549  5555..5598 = -0.6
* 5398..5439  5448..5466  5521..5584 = 0.1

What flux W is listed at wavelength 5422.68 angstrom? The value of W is 5.246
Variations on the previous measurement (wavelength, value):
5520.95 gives 5.903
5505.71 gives 5.243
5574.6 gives 5.565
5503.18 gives 5.197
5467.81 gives 6.666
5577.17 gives 5.785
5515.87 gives 5.782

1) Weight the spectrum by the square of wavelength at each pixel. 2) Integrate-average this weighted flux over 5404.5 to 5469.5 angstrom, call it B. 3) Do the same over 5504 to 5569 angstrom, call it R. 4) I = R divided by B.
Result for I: 1.0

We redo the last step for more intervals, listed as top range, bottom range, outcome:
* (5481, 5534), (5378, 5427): 1.02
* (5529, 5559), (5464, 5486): 1.07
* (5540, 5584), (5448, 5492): 1.05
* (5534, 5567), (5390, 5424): 1.06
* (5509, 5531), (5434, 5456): 0.99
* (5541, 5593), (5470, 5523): 1.04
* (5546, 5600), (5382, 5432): 1.04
